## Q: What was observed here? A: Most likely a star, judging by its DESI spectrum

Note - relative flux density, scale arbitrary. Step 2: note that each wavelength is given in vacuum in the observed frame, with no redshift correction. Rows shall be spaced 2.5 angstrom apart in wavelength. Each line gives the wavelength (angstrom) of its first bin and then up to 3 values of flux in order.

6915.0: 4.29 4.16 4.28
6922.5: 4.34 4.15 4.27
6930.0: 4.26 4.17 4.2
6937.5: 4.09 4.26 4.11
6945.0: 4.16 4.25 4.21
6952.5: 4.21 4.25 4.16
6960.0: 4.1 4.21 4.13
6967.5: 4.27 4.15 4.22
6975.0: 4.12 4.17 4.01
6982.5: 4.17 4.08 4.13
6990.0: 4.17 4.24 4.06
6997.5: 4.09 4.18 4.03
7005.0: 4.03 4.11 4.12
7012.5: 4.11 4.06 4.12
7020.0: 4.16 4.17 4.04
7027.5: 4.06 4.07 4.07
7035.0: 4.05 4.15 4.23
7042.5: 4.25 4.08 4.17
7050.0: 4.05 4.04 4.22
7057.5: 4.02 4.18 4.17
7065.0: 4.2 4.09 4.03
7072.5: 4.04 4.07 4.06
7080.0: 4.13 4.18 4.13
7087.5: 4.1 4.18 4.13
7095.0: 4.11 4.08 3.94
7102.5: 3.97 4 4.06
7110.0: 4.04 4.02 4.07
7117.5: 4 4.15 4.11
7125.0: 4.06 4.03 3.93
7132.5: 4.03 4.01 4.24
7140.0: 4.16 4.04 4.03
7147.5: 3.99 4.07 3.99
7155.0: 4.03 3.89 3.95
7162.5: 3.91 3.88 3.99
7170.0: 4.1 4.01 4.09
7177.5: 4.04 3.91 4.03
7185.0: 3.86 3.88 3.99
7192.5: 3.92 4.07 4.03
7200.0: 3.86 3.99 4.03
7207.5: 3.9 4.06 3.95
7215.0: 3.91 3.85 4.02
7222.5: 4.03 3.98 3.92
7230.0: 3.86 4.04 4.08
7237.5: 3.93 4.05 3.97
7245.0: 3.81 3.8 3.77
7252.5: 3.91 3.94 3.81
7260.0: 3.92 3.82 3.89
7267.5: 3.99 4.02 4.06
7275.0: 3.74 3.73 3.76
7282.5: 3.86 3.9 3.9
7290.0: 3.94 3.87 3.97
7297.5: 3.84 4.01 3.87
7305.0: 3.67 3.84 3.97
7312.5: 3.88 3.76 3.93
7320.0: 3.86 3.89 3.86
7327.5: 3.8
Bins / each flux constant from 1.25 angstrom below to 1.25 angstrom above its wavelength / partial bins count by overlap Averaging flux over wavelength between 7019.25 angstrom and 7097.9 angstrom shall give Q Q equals 4.12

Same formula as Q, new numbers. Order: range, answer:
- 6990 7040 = 4.11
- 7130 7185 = 4.01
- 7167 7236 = 3.98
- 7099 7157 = 4.04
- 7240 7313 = 3.88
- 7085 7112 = 4.06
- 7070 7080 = 4.06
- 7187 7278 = 3.94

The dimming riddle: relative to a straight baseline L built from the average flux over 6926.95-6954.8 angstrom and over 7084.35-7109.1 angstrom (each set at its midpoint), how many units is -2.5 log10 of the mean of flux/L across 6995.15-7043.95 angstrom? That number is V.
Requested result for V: 0.01 mag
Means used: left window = 4.2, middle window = 4.11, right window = 4.07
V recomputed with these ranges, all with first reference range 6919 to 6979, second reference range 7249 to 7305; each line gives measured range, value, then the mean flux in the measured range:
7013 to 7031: 0.008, 4.1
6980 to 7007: 0.011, 4.11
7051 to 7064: -0.009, 4.13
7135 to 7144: -0.029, 4.12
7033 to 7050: -0.009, 4.14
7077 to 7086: -0.016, 4.13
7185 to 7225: -0.003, 3.96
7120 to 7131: -0.005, 4.05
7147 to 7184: 0.000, 3.99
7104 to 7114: 0.003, 4.03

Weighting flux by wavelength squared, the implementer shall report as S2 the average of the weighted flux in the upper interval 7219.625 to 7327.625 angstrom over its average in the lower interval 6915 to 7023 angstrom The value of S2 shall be 1.02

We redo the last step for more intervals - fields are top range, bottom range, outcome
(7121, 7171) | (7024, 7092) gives 1.00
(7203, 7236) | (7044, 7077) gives 1.01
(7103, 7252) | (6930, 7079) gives 1.01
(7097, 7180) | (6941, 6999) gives 1.01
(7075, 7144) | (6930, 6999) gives 1.02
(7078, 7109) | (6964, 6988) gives 1.02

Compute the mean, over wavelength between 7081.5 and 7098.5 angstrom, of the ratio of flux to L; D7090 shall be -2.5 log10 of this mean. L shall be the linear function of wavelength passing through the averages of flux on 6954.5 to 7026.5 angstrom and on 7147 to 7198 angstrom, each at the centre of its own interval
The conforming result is -0.02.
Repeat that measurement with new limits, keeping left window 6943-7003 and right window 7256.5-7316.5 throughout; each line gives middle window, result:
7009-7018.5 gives 0.01 mag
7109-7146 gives -0.01 mag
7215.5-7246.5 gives -0.01 mag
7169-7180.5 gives -0.02 mag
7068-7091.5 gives -0.01 mag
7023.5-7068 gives -0.01 mag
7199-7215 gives 0.00 mag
